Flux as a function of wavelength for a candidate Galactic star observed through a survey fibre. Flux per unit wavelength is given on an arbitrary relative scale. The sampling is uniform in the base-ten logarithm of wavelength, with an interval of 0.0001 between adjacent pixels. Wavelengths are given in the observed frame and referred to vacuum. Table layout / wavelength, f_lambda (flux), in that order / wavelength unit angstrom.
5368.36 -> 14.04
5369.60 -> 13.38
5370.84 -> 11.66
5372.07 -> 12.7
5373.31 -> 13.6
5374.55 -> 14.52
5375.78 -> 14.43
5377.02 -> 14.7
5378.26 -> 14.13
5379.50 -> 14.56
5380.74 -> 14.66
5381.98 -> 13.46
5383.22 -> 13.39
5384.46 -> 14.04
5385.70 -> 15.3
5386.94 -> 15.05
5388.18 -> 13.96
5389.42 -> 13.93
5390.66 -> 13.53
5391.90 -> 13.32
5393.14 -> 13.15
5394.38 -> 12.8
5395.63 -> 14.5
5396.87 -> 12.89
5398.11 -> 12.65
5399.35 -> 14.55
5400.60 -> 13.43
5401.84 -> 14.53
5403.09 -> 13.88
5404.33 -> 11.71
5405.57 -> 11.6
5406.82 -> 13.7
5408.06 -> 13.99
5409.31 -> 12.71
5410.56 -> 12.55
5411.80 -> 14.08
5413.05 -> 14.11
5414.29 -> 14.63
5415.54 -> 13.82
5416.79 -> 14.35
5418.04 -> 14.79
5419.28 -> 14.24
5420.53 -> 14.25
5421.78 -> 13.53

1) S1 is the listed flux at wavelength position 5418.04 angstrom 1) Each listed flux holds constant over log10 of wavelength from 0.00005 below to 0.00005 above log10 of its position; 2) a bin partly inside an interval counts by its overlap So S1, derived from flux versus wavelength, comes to 14.79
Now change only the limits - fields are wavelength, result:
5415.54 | 13.82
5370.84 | 11.66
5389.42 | 13.93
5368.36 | 14.04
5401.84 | 14.53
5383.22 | 13.39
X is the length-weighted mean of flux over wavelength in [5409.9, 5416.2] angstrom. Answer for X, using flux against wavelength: 13.8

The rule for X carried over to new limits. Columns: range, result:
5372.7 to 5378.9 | 14.3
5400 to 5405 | 13.4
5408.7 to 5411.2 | 12.7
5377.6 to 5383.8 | 14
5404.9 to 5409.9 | 13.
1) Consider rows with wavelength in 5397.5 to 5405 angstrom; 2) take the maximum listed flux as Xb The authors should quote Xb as 14.55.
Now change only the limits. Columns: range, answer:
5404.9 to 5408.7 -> 13.99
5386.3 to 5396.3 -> 15.05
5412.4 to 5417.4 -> 14.63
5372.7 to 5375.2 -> 14.52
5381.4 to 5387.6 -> 15.3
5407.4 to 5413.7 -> 14.11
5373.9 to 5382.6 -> 14.7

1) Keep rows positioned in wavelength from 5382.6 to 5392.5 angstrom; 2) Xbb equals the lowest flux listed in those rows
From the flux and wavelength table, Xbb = 13.32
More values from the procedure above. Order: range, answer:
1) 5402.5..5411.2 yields 11.6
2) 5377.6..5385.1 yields 13.39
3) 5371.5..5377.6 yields 12.7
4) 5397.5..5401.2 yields 12.65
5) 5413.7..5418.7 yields 13.82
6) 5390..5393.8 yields 13.15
